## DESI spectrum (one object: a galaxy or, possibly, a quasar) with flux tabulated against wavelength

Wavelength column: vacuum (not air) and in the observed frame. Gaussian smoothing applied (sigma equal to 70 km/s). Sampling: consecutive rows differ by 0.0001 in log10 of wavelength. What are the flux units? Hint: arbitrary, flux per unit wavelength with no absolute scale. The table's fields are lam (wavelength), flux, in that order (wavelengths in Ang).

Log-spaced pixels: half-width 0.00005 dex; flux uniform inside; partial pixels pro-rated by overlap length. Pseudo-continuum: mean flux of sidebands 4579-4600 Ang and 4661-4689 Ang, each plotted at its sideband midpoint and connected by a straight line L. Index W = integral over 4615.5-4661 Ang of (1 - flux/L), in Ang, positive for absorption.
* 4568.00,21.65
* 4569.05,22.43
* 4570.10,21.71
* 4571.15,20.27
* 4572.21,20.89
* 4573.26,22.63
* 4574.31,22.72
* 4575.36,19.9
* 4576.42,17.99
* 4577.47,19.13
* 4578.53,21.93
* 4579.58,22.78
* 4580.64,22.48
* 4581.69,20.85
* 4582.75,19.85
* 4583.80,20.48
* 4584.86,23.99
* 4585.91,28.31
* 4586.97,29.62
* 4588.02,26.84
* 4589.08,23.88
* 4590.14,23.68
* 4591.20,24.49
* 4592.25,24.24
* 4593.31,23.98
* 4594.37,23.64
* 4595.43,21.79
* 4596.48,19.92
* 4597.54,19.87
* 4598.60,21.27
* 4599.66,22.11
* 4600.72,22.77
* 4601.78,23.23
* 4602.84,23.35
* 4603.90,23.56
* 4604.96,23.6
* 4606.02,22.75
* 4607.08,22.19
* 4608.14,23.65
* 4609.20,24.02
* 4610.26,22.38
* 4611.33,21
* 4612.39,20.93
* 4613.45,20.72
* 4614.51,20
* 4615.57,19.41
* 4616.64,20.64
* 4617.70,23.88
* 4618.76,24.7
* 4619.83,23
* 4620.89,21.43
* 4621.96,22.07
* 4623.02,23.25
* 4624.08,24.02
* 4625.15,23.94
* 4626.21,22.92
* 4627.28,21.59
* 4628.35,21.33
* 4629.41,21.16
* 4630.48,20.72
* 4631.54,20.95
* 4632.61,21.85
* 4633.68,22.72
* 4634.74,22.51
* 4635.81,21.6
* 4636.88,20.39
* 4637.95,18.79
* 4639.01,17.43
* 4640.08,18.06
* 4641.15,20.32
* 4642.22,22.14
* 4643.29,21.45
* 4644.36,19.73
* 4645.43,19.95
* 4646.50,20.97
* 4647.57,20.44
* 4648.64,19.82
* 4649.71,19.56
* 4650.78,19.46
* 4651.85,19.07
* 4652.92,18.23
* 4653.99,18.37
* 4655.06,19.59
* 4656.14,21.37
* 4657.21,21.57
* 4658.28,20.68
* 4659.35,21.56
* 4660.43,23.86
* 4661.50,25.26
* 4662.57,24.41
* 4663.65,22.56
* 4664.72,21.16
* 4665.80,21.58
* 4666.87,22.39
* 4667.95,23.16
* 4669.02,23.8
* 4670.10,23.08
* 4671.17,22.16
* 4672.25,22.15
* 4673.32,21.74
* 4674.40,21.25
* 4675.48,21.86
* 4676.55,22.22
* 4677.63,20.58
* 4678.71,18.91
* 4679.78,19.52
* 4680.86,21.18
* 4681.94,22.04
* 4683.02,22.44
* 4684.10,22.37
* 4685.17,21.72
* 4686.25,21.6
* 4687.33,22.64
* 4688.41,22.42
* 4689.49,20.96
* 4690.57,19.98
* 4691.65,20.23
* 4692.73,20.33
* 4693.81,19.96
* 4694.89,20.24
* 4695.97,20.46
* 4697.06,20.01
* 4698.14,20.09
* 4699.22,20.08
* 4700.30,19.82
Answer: 3.0 Ang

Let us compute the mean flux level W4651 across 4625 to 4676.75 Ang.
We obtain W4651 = 21.3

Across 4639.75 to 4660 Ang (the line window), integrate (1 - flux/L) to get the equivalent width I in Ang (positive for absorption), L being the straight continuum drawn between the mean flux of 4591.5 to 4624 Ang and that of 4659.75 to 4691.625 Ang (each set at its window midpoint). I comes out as 1.80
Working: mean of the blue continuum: 22.4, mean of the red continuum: 22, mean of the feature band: 20.2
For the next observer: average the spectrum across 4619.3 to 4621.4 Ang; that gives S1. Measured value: 22.3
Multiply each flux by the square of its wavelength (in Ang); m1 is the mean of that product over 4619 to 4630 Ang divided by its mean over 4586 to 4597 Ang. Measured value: 0.94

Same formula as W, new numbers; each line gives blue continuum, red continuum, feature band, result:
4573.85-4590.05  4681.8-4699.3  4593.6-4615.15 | 0.24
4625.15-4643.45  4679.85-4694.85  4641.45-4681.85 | -0.22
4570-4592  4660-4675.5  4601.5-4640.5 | 1.35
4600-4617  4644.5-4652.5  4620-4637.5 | -0.86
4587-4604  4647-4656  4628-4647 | -0.28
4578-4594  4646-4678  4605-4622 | 0.65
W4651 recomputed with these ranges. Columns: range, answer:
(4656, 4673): 22.6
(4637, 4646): 19.8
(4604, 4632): 22.2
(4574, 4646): 22.1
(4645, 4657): 19.8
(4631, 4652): 20.4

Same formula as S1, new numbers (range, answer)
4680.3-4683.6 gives 21.8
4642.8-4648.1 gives 20.5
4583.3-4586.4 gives 24.3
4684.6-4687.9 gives 22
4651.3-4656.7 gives 19.3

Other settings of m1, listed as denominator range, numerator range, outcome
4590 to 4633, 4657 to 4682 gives 1.01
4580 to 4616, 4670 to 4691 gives 0.98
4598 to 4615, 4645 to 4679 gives 0.98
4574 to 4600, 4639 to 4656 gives 0.90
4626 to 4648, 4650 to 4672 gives 1.05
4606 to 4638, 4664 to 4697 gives 1.00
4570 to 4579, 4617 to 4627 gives 1.14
